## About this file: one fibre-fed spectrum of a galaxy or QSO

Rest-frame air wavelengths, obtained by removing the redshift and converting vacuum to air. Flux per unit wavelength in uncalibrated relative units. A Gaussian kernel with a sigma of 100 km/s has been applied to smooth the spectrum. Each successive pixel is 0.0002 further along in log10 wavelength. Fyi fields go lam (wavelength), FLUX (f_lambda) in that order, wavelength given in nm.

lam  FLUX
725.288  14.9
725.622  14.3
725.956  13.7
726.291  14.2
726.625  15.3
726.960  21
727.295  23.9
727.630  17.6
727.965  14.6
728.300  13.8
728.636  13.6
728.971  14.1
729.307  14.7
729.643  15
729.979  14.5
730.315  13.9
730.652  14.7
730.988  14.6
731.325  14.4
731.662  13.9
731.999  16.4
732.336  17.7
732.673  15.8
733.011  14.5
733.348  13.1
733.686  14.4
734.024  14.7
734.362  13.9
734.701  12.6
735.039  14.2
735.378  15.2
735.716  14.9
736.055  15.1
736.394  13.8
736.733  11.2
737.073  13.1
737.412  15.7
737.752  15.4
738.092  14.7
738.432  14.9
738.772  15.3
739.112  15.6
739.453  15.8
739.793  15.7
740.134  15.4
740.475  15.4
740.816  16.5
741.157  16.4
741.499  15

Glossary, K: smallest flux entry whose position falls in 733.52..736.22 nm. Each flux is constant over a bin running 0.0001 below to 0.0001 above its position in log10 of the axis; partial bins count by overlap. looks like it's 12.6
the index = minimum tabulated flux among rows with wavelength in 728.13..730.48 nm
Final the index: 13.6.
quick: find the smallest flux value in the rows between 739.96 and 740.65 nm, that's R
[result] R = 15.4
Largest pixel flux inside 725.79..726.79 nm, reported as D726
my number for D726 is 15.3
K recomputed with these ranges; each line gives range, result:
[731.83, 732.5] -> 16.4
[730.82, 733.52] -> 13.1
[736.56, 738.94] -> 11.2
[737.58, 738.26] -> 14.7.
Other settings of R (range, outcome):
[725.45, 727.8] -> 13.7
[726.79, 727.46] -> 21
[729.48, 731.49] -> 13.9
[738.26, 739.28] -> 14.9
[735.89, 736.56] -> 13.8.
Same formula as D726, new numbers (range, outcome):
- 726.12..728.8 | 23.9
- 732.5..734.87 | 15.8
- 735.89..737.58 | 15.7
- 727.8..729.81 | 15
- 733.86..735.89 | 15.2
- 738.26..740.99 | 16.5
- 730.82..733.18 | 17.7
